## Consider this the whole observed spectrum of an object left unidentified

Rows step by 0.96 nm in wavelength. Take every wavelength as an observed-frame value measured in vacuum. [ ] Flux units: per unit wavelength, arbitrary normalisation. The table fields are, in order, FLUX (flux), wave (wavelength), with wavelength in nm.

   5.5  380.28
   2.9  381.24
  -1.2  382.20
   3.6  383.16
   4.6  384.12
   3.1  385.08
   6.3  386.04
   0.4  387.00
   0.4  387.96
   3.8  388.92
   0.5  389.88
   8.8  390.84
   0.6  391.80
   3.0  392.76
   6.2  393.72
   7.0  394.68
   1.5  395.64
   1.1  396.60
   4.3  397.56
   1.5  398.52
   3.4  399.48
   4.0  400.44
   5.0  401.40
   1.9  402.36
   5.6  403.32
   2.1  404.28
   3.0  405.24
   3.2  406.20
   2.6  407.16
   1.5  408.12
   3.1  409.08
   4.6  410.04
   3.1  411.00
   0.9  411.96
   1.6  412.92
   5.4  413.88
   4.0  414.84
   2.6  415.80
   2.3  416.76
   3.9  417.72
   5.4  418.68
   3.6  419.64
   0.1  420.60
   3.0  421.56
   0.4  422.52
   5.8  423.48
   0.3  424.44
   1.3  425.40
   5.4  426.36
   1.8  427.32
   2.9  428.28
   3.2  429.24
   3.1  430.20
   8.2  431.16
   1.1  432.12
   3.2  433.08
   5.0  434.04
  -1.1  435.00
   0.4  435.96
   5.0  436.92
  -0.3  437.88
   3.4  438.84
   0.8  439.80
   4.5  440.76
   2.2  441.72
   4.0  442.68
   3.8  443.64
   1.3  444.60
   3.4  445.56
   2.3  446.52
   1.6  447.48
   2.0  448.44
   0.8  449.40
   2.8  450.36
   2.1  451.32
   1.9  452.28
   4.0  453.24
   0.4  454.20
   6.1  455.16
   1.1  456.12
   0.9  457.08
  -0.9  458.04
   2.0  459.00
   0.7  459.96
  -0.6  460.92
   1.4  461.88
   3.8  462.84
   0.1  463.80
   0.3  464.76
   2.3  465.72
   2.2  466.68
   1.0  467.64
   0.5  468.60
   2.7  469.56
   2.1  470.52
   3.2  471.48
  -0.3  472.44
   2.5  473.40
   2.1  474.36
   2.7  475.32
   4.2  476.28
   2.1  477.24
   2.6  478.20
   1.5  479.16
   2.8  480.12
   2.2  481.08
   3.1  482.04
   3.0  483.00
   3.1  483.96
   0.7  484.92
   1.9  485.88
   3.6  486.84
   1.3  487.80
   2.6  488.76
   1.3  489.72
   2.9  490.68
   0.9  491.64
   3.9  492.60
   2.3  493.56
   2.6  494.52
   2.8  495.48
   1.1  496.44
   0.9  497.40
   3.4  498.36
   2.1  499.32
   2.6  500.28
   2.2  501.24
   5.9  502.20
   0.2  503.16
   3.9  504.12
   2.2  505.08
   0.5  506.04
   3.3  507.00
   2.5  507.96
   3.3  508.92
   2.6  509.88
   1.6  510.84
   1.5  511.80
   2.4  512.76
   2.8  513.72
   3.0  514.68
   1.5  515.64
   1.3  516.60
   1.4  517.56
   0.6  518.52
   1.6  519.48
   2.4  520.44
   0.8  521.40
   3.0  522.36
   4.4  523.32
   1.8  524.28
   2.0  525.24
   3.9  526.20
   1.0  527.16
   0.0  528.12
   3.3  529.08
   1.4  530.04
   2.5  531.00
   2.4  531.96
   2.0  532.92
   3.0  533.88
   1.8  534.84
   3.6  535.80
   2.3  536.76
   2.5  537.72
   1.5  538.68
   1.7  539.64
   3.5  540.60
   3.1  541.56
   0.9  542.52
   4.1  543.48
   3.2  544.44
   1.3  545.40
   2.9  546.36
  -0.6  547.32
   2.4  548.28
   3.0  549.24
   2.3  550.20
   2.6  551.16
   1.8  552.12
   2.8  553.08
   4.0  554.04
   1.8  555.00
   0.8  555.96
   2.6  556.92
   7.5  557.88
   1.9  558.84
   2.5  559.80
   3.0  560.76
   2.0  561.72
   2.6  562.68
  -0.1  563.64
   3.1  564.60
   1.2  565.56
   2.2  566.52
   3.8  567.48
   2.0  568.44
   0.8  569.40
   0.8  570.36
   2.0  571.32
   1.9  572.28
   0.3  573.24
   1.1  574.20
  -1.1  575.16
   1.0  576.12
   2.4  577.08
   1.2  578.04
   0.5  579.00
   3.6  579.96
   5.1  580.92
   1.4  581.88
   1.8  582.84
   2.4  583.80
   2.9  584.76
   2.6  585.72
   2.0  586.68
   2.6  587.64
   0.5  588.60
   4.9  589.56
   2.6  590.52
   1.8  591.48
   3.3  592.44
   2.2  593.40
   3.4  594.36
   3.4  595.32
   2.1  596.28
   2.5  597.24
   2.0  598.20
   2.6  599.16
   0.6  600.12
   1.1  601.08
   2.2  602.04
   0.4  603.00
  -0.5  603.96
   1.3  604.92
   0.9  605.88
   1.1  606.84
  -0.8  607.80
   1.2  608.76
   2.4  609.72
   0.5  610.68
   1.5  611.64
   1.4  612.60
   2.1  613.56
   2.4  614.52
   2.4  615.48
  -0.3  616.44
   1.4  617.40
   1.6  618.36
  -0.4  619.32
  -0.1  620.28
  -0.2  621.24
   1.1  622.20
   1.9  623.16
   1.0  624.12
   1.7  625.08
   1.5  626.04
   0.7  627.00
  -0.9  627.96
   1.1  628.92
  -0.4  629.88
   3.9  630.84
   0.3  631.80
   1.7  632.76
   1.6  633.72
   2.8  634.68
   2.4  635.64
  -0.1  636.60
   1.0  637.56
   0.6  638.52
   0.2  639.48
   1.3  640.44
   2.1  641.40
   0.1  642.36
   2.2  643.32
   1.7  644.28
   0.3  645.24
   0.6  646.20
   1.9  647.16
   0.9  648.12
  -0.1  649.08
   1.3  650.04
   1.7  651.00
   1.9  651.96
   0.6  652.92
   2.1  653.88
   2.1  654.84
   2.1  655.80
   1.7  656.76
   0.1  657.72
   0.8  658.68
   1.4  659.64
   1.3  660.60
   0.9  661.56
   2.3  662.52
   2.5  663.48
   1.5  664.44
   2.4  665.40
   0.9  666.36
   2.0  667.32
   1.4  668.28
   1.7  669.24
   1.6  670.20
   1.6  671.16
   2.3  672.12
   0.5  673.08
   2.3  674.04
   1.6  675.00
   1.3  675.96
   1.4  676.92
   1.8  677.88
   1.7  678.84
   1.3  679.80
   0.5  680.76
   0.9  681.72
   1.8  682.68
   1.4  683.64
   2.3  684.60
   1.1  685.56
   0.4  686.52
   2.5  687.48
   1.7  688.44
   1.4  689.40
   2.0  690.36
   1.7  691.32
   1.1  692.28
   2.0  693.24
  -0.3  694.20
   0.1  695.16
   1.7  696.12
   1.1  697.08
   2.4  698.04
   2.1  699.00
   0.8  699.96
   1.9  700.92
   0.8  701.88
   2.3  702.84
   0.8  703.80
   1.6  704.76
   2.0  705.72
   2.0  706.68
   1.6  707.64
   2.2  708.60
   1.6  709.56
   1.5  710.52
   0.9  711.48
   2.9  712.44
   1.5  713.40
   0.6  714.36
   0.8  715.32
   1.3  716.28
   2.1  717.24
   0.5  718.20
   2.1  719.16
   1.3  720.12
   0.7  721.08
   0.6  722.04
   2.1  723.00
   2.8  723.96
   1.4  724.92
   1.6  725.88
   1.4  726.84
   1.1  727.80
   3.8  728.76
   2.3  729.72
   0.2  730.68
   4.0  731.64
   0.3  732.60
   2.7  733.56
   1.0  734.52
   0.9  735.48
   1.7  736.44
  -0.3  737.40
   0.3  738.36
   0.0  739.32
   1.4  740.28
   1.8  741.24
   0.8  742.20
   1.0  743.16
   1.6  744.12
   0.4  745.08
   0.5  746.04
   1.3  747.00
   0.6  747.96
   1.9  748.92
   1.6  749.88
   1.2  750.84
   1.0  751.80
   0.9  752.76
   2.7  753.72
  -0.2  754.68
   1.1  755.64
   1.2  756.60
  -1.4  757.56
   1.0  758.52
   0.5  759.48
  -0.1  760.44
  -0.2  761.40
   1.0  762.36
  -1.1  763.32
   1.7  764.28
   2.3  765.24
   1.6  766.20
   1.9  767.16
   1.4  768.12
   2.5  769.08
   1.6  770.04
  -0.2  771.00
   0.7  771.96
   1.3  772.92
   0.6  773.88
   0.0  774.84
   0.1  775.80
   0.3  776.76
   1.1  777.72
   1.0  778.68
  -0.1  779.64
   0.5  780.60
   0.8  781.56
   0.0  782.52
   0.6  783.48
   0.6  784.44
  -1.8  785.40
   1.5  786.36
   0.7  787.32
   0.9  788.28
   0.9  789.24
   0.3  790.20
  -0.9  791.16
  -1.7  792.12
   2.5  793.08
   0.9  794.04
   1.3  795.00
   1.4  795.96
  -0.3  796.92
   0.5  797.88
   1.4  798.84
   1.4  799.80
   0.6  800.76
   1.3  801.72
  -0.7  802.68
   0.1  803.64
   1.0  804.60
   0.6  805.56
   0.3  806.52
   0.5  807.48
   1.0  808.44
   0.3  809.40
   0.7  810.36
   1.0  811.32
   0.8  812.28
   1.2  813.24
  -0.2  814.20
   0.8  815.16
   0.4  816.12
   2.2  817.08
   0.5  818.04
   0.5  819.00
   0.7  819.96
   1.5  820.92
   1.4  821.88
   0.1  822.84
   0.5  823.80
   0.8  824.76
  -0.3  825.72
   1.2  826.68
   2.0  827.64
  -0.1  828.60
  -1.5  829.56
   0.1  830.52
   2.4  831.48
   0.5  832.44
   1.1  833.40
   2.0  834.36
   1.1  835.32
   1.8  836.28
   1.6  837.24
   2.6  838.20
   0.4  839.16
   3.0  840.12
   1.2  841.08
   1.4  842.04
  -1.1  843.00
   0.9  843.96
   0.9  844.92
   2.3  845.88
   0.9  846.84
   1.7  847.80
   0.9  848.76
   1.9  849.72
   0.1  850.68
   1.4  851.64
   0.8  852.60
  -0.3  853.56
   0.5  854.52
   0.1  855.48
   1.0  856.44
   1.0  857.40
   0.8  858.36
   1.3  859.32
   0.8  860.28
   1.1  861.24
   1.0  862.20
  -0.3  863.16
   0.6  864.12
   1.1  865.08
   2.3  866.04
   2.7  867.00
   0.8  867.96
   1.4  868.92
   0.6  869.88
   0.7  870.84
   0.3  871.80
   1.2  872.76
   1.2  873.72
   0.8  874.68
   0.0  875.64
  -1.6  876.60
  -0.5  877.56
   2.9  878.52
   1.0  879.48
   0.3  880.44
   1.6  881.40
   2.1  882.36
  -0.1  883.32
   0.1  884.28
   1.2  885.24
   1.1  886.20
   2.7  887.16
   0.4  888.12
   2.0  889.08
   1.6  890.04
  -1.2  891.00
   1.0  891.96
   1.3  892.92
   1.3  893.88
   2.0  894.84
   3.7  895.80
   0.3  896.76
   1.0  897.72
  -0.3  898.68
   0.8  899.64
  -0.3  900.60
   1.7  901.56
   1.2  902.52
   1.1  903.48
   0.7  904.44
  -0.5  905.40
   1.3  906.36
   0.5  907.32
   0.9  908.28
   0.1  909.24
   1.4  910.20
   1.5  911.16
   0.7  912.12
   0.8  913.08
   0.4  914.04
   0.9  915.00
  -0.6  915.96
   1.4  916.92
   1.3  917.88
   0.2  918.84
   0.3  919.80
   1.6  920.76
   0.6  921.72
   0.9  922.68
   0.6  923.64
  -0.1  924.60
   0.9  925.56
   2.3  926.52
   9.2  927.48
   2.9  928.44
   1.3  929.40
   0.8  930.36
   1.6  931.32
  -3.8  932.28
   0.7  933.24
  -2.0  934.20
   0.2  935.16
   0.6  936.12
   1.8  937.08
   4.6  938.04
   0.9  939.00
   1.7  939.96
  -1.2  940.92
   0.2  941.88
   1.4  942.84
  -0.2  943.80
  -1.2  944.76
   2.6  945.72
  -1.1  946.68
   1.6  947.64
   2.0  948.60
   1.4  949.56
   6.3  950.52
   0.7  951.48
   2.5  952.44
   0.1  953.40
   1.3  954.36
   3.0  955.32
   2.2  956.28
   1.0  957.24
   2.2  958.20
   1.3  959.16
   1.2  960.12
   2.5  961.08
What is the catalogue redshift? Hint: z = 1.49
